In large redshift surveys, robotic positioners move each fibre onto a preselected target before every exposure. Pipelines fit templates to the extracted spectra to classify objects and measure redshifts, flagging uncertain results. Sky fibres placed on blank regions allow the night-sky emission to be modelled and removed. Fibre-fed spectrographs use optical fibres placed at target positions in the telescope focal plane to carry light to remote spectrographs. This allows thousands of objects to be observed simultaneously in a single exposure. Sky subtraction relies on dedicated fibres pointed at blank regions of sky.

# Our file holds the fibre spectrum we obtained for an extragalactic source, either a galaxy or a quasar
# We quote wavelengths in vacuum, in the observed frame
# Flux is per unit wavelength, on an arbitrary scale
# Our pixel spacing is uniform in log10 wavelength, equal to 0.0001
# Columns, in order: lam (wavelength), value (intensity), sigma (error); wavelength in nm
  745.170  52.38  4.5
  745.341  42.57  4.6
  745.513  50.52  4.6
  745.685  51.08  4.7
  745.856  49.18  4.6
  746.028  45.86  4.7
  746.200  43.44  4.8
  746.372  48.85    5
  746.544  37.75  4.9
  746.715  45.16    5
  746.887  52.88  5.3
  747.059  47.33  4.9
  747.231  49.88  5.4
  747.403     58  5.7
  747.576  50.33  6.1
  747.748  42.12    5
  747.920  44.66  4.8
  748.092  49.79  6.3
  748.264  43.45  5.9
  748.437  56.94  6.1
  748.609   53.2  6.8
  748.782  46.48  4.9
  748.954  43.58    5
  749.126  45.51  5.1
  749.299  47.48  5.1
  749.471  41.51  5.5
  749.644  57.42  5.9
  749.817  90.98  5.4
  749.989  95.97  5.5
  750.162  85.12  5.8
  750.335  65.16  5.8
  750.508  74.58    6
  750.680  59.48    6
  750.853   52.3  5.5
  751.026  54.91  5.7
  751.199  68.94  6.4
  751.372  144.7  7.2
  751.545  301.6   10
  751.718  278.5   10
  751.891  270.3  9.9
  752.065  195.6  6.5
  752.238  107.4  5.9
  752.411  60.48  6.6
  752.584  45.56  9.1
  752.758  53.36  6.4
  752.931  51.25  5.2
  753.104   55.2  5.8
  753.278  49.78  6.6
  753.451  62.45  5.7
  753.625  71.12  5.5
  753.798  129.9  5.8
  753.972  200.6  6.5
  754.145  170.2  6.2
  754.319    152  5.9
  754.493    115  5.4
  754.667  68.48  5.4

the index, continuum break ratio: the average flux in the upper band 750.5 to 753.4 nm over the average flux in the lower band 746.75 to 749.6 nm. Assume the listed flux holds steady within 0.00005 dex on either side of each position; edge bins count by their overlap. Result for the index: 2.35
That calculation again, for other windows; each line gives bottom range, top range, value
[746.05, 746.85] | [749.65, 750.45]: 1.82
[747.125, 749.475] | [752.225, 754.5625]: 1.95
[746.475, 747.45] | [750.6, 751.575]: 2.13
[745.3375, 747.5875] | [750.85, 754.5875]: 2.57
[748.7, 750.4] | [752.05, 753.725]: 1.14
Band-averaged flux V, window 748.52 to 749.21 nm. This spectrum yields 47.3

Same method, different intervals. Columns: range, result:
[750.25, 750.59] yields 69.8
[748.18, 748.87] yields 50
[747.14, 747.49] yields 53.7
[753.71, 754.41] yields 163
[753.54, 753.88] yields 100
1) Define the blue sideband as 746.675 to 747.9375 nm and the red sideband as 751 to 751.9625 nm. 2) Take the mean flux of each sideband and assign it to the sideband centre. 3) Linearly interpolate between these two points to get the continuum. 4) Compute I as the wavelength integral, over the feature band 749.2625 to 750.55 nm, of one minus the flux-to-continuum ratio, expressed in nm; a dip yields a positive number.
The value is 0.64 nm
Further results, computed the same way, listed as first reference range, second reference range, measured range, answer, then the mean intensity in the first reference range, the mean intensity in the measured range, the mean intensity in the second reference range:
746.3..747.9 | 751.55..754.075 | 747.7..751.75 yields 0.37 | 47.9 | 78.8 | 123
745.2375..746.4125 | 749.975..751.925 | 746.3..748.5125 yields 0.71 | 47.4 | 48.2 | 127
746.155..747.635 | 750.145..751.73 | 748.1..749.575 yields 0.58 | 48.3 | 47.5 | 113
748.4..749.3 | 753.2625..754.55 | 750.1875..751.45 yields 0.06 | 48.6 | 74.4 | 123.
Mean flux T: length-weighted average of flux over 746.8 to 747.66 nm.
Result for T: 51.6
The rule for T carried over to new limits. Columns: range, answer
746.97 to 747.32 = 48.7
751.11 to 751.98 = 212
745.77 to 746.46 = 46.8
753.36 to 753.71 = 66.5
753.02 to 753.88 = 73.4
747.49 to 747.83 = 46.3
